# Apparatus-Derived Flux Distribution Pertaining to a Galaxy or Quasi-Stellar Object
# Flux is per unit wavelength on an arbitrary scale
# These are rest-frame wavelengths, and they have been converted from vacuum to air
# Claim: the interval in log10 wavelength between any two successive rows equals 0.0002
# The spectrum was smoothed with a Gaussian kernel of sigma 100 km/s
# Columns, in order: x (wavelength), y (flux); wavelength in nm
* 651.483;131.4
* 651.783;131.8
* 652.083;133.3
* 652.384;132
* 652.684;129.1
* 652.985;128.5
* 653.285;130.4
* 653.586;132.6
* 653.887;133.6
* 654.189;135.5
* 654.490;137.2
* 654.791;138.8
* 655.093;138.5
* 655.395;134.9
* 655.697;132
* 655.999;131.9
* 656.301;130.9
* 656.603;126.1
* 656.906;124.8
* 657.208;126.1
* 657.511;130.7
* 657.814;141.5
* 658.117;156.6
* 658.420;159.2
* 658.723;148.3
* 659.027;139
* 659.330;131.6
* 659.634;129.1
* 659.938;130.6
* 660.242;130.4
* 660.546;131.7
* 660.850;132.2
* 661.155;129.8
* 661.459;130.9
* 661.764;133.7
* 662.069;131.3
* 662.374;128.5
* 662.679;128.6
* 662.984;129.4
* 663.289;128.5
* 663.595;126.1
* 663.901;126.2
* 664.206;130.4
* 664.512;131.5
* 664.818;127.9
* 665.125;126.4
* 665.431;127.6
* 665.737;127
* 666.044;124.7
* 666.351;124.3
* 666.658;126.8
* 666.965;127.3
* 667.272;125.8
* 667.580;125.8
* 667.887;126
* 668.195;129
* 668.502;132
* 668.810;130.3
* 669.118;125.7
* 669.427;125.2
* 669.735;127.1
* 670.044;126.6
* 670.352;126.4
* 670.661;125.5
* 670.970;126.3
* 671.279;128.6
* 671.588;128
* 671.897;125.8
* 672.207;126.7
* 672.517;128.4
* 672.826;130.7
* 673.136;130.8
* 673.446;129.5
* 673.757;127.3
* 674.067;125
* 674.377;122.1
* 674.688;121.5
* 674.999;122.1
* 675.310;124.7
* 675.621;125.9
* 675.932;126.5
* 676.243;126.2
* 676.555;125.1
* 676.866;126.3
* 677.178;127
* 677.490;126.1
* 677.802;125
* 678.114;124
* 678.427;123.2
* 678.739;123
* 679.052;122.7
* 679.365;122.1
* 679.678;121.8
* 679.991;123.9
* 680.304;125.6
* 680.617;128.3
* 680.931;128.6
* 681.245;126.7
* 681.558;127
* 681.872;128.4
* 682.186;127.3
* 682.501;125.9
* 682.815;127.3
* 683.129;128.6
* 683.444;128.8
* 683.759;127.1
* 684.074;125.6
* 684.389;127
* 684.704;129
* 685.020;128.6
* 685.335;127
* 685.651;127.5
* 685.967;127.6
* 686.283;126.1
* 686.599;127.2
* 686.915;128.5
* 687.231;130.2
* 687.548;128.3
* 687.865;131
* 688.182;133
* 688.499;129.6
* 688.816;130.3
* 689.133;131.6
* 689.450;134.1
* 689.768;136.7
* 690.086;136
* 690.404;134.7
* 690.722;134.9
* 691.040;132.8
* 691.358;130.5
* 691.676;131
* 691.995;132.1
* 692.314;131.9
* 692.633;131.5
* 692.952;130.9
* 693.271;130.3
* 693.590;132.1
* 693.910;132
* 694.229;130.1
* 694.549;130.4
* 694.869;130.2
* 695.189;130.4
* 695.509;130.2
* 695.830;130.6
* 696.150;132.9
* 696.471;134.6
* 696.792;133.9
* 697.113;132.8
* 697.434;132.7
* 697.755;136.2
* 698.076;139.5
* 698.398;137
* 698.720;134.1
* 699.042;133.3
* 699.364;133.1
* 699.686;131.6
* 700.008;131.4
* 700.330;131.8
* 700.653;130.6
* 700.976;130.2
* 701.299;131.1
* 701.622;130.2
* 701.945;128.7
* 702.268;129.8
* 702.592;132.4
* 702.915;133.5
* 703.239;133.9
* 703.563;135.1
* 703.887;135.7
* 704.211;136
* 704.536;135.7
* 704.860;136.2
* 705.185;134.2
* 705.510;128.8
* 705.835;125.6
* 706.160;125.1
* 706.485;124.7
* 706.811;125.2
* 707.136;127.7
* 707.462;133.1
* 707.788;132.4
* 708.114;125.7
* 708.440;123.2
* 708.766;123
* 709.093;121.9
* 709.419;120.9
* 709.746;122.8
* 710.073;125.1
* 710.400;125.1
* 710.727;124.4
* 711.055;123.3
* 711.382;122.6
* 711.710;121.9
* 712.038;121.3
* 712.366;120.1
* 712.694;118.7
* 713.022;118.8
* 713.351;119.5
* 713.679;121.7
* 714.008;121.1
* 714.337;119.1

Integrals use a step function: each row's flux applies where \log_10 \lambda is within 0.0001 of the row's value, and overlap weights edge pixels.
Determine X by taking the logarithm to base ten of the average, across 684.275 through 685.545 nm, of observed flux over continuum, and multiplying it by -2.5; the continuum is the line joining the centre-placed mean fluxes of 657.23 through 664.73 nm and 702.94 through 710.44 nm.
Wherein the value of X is 0.03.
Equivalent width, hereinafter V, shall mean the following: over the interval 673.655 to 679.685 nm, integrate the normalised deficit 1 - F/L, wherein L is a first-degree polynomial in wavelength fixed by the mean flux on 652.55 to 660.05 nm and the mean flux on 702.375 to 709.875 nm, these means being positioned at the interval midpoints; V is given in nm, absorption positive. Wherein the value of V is 0.378 nm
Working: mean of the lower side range 135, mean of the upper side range 129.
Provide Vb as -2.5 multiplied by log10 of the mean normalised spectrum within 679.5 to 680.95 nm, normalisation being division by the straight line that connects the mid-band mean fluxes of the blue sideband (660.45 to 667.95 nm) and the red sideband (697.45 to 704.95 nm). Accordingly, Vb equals 0.04 mag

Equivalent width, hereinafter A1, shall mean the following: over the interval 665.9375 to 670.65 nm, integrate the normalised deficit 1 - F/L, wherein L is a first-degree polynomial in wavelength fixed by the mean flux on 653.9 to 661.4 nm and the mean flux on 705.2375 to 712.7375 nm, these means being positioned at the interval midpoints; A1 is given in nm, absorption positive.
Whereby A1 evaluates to 0.22 nm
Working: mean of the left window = 135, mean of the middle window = 127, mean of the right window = 125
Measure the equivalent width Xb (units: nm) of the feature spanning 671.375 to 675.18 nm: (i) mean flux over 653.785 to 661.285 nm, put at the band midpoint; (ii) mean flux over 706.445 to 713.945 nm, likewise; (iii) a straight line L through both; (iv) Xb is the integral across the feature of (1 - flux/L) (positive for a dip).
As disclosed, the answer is 0.152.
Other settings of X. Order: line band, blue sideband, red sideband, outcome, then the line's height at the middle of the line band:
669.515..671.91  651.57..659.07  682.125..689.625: 0.043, 132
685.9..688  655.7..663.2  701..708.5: 0.029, 132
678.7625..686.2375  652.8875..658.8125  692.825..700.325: 0.060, 134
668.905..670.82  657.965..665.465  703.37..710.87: 0.051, 132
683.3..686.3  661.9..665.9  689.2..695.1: 0.032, 131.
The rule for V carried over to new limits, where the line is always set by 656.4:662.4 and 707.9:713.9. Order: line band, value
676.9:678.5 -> 0.062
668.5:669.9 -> 0.050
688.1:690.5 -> -0.108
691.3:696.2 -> -0.179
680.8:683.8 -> 0.037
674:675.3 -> 0.082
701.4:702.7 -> -0.061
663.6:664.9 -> 0.047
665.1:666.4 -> 0.069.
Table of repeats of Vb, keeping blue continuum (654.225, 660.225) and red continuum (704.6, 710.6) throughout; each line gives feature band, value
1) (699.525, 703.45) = -0.03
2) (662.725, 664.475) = 0.05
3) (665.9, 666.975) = 0.07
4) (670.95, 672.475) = 0.05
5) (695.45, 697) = -0.03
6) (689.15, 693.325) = -0.03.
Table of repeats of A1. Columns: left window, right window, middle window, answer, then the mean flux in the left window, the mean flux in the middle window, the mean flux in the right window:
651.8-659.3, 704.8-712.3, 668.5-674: 0.20 nm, 135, 128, 126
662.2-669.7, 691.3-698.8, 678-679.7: 0.09 nm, 128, 123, 132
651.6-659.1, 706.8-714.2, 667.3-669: 0.05 nm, 135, 128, 123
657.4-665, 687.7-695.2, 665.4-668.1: 0.15 nm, 134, 126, 132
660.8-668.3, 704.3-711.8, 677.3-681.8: 0.09 nm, 128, 125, 127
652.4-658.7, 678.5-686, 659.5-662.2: 0.05 nm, 135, 131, 126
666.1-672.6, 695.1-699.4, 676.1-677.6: 0.03 nm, 127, 126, 134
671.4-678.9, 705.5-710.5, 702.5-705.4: -0.21 nm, 126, 135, 126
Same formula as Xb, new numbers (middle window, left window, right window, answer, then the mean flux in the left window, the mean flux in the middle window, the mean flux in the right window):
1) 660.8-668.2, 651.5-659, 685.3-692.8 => 0.33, 135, 128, 131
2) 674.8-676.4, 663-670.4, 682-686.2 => 0.03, 127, 125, 127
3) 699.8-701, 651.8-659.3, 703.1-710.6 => -0.02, 135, 131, 129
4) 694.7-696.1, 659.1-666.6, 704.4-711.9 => -0.04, 129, 131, 126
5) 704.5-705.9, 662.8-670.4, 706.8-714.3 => -0.09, 127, 132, 123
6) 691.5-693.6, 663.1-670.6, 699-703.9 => -0.01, 127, 131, 132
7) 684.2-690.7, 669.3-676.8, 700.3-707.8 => -0.09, 126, 130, 131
